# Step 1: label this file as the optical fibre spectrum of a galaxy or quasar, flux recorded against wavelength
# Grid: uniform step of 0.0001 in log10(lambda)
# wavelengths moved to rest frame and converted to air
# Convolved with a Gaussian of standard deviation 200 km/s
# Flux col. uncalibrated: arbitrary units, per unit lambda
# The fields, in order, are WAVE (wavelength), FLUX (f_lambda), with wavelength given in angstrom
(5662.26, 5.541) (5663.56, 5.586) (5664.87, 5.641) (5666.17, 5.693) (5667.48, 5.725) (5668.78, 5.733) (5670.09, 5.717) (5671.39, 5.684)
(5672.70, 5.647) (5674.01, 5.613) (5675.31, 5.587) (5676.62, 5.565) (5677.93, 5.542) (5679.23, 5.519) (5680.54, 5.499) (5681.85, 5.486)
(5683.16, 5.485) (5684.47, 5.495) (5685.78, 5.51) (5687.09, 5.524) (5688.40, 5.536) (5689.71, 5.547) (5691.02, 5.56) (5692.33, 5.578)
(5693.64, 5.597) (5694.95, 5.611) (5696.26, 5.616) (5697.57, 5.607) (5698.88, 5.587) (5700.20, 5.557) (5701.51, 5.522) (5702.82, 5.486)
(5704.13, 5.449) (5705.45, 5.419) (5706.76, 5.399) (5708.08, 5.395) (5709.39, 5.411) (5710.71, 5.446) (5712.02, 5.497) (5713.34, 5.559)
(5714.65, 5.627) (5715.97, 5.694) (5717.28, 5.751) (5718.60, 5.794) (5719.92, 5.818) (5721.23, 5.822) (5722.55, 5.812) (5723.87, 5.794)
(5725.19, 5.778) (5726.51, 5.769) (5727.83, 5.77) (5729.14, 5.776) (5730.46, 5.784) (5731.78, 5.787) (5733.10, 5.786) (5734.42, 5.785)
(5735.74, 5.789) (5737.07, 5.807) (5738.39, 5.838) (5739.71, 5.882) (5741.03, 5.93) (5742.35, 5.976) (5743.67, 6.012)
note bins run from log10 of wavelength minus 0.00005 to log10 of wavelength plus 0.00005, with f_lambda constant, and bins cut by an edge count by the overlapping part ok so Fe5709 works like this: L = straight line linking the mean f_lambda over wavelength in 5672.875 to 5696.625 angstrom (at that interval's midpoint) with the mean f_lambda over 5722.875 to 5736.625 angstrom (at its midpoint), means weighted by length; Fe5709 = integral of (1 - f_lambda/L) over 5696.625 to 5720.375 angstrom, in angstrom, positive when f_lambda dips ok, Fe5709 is 0.5 angstrom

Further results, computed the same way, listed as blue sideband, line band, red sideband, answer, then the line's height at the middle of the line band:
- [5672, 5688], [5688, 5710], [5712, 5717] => 0.24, 5.58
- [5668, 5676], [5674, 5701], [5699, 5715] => 0.15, 5.58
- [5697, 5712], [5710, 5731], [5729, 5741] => -0.24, 5.65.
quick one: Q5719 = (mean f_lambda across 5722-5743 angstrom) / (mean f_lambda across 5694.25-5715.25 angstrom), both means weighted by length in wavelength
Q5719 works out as 1.1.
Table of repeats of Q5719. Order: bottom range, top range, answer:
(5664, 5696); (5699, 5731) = 1.01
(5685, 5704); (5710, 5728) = 1.03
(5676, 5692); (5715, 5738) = 1.05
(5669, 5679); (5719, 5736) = 1.03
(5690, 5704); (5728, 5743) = 1.05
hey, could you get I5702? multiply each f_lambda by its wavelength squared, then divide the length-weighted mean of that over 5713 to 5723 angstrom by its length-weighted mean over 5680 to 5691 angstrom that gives 1.05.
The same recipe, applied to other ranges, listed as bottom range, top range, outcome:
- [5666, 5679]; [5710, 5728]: 1.03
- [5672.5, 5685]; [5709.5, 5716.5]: 1.01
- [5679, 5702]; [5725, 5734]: 1.06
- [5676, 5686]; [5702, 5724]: 1.03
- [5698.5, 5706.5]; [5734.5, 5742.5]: 1.08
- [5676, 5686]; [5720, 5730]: 1.07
